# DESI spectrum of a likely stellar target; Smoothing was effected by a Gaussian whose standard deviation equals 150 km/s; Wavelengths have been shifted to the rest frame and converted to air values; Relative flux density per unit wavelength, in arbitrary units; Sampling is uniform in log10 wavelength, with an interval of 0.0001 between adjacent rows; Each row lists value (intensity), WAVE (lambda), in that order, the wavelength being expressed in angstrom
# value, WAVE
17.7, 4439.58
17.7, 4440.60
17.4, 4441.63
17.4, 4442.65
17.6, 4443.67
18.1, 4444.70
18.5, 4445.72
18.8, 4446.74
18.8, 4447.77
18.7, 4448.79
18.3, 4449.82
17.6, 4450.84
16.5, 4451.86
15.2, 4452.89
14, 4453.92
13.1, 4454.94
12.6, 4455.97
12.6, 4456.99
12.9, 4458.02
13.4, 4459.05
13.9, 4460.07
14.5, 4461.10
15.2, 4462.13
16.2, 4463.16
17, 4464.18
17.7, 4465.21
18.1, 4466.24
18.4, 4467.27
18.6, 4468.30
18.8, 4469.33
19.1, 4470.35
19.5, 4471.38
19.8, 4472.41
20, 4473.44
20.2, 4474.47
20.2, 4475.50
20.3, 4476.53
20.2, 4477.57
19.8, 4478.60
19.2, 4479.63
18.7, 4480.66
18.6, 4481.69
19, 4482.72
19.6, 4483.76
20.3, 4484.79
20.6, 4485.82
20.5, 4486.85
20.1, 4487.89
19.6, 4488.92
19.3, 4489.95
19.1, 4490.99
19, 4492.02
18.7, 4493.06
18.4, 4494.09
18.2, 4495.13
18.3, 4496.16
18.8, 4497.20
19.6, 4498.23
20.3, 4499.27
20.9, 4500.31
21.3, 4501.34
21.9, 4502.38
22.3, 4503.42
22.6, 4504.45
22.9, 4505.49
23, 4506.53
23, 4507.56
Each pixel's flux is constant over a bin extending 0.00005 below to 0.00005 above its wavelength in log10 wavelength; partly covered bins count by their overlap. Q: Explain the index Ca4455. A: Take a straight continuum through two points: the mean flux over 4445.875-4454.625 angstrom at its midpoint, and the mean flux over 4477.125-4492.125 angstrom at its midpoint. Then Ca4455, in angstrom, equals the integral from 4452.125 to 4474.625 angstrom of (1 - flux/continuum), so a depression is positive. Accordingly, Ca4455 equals 2.3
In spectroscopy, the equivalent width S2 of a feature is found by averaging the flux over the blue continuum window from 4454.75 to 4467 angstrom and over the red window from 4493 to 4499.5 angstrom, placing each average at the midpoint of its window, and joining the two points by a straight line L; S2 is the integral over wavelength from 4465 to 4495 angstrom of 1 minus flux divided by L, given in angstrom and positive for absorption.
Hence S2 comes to -4.2 angstrom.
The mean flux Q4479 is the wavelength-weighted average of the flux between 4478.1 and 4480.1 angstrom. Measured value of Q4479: 19.5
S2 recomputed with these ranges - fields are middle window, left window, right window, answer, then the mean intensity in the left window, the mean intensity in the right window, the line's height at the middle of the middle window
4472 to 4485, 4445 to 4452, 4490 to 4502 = -0.5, 18.3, 19.3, 19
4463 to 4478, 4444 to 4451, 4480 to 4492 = 0.1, 18.4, 19.6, 19.1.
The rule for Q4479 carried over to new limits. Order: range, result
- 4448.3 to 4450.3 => 18.5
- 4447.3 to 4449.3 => 18.8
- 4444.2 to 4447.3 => 18.5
